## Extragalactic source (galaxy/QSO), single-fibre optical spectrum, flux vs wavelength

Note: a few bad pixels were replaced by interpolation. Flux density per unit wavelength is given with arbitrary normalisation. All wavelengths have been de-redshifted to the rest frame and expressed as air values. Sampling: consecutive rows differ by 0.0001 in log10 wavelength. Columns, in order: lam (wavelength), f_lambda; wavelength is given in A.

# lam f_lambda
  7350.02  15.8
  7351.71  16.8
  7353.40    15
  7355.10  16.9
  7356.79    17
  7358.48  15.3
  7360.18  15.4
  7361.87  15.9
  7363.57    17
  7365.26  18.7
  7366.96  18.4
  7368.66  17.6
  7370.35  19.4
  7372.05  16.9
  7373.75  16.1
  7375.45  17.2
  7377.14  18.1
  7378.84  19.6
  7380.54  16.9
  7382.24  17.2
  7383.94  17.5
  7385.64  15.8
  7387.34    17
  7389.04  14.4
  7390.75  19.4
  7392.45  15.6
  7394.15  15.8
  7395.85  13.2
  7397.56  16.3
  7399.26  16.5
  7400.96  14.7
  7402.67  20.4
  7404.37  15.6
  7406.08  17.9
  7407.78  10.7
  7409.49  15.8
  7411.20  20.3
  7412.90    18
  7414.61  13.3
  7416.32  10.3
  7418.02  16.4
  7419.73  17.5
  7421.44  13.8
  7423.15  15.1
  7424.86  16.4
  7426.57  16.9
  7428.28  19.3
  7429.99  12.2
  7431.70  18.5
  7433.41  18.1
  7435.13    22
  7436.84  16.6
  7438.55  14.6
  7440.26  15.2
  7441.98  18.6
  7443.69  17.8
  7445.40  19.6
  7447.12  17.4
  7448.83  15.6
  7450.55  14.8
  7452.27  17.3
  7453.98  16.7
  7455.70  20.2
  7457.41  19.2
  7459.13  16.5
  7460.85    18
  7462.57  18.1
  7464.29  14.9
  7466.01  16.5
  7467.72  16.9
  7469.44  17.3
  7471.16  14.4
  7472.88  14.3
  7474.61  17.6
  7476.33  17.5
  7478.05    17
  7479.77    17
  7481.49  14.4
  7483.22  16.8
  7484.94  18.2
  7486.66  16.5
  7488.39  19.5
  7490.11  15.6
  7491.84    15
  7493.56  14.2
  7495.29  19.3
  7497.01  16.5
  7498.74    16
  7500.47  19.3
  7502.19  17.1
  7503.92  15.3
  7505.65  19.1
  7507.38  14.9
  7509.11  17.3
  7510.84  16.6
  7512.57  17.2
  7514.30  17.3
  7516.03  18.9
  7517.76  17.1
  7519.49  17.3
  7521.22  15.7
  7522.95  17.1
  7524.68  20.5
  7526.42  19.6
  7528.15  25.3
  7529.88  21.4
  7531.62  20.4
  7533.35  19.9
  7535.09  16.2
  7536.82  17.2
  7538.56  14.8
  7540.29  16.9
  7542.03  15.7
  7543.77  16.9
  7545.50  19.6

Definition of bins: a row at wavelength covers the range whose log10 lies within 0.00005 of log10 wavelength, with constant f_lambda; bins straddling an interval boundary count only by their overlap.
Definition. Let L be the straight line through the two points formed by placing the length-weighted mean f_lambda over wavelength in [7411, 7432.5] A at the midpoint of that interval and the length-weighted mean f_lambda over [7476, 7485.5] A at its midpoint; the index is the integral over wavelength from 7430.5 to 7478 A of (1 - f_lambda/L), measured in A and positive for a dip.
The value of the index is -2.4 A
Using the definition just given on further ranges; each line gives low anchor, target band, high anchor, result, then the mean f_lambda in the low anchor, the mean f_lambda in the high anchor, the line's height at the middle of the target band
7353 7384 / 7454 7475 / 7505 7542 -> 0.91 A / 17.2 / 18.1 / 17.7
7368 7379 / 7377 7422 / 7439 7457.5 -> 3.60 A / 17.7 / 17.4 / 17.6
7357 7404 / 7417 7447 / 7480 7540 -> 0.37 A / 16.9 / 17.6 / 17.2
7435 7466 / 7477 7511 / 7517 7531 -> 3.08 A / 17.3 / 19.3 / 18.5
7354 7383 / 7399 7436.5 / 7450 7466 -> 2.01 A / 17.3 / 17.3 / 17.3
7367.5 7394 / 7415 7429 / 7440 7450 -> 1.41 A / 17.2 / 17.4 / 17.3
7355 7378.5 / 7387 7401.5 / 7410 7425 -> 0.44 A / 17.2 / 15.6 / 16.4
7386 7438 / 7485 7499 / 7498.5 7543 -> 0.60 A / 16.3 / 17.9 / 17.4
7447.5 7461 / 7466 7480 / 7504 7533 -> 0.89 A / 17.3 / 18.4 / 17.6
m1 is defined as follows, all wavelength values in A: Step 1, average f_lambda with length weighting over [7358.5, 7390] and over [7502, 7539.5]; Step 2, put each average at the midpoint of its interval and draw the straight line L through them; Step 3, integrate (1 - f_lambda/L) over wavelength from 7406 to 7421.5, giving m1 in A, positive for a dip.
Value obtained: 1.8 A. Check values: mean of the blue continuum 17.1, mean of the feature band 15.4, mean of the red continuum 18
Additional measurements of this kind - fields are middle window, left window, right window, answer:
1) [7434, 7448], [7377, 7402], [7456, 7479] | -0.82 A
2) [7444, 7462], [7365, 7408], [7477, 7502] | -0.76 A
